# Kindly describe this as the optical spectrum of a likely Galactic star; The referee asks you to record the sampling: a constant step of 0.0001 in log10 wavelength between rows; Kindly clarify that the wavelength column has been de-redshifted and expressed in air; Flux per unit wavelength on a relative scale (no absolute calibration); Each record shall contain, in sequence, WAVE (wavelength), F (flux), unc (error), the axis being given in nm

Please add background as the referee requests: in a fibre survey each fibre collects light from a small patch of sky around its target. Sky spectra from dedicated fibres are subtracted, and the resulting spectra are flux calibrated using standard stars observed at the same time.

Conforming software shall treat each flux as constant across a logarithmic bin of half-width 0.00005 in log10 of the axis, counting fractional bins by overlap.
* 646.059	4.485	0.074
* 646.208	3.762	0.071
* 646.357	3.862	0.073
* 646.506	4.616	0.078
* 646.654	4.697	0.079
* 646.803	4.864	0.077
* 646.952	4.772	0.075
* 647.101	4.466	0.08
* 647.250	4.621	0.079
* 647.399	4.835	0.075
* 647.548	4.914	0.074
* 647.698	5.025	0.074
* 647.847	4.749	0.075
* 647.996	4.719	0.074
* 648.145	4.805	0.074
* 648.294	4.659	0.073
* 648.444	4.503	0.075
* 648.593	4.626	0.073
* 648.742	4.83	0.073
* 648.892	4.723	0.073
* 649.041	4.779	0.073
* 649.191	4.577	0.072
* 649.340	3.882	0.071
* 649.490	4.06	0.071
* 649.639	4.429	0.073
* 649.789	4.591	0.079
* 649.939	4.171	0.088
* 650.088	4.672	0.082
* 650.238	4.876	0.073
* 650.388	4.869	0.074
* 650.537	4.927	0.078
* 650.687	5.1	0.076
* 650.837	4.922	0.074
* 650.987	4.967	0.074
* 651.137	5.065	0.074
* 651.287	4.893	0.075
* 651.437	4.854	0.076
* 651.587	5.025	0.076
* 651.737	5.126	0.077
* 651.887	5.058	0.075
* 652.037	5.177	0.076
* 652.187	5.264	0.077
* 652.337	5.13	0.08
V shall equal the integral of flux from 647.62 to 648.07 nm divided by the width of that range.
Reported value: 4.83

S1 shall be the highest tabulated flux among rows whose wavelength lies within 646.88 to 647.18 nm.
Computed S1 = 4.772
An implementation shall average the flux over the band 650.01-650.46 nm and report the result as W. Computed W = 4.8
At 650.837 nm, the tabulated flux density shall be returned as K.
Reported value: 4.922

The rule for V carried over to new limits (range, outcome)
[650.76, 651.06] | 4.94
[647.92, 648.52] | 4.67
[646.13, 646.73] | 4.24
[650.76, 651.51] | 4.94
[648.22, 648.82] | 4.65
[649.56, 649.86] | 4.5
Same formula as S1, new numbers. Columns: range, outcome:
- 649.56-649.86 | 4.591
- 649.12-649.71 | 4.577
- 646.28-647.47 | 4.864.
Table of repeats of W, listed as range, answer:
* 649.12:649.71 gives 4.24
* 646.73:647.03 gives 4.81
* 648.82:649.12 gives 4.75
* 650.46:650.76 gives 5.02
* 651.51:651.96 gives 5.07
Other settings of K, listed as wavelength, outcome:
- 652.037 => 5.177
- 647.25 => 4.621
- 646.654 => 4.697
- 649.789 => 4.591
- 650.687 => 5.1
